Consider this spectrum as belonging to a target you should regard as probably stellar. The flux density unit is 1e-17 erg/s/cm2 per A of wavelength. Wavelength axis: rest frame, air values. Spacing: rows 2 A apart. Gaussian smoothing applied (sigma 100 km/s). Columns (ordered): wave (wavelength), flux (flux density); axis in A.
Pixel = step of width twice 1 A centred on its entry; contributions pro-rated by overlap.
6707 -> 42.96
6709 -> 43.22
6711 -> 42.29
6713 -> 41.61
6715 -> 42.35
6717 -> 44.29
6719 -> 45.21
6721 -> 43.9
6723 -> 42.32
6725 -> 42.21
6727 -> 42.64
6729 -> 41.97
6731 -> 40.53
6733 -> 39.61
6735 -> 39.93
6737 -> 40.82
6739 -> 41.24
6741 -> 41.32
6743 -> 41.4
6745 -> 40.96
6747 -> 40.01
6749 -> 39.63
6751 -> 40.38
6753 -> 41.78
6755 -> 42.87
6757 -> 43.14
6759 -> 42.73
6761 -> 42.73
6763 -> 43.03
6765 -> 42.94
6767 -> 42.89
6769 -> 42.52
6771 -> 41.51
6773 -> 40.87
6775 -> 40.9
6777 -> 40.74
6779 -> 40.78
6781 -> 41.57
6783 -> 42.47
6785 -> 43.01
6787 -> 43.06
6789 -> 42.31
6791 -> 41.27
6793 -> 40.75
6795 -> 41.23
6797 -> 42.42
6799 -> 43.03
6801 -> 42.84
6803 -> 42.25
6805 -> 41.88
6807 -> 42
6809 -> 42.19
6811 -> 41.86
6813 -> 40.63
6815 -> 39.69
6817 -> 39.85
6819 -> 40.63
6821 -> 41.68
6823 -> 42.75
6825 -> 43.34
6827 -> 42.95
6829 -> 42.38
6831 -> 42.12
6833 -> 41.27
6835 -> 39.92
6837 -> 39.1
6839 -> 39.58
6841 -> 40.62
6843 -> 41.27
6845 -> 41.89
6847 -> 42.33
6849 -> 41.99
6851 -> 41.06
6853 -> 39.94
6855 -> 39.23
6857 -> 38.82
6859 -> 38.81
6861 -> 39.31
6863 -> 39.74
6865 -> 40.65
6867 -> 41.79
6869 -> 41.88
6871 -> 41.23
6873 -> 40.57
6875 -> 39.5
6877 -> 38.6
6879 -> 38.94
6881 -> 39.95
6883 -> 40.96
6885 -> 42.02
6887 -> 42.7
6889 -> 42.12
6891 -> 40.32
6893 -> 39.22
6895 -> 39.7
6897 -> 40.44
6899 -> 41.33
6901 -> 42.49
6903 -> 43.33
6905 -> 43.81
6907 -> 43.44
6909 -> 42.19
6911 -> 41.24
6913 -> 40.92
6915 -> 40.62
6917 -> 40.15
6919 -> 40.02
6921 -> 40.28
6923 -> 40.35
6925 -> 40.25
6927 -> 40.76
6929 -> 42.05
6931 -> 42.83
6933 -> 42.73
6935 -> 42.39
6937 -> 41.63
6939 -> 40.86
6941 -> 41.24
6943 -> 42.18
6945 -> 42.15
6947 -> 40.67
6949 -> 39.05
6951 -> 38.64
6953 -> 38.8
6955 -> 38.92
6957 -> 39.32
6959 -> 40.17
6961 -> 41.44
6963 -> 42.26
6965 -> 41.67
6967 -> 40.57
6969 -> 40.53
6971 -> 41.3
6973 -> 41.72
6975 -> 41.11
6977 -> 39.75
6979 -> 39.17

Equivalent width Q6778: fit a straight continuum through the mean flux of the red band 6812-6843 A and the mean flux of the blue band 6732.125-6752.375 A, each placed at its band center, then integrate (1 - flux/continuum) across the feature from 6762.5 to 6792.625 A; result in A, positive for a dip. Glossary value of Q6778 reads -0.86 A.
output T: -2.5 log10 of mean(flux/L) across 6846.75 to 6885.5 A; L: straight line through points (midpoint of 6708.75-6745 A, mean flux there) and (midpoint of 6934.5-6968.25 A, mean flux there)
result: 0.02 mag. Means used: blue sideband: 42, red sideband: 40.7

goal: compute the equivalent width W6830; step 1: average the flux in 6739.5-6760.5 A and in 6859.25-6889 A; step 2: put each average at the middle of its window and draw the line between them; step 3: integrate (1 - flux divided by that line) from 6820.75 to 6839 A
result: -0.3 A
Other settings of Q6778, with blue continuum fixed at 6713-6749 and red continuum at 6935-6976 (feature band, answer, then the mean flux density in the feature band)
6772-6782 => 0.14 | 41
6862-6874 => 0.05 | 41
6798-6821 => -0.08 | 41.5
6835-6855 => 0.24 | 40.7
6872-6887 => 0.30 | 40.3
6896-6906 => -0.31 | 42.3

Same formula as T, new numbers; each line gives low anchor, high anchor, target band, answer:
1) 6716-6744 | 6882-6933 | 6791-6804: -0.01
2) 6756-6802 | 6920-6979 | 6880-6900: 0.01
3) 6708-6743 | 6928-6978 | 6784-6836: 0.00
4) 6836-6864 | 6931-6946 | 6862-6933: 0.00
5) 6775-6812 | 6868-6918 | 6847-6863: 0.04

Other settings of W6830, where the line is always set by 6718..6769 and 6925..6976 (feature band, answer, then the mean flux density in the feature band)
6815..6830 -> -0.10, 41.8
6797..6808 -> -0.21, 42.4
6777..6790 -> -0.12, 42.1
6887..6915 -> -0.27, 41.6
